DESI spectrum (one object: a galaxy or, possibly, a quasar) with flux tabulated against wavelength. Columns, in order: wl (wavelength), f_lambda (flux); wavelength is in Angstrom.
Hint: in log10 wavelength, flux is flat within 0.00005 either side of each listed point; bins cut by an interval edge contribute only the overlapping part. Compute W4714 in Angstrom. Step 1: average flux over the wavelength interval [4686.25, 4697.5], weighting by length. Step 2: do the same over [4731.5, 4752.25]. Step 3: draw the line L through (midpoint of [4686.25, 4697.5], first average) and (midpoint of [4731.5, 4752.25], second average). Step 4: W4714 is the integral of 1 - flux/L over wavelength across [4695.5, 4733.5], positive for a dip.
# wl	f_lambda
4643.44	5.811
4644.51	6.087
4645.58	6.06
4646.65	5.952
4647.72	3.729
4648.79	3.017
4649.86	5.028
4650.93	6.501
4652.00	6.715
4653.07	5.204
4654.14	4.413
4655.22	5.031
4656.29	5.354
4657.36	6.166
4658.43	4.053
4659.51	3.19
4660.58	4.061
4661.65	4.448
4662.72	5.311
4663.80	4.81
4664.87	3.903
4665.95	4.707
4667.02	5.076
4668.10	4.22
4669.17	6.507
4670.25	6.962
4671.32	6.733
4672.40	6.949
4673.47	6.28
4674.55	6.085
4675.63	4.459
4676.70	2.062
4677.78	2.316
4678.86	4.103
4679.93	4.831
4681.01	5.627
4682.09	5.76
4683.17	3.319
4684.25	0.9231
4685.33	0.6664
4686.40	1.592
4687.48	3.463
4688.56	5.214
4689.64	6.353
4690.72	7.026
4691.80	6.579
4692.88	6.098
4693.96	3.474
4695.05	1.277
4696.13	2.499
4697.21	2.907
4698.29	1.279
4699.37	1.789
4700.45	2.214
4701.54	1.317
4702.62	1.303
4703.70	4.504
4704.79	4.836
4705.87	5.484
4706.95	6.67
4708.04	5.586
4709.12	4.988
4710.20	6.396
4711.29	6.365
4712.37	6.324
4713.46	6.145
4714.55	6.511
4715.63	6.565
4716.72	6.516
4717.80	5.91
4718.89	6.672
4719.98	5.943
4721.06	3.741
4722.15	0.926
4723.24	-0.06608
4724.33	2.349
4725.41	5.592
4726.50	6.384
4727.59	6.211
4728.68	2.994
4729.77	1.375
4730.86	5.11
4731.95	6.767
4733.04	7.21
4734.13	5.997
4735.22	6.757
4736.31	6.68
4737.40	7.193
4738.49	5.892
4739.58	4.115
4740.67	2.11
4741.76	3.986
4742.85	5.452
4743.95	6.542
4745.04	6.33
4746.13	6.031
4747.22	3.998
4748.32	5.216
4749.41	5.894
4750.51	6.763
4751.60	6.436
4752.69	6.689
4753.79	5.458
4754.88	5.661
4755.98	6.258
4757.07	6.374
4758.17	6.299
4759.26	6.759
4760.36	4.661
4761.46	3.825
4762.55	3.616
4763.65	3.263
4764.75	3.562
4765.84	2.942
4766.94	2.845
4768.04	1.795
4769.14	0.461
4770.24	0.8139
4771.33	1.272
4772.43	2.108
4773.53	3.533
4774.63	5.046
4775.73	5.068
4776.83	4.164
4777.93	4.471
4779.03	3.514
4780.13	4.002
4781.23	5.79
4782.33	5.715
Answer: 4.0 Angstrom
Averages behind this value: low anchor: 4.34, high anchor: 5.76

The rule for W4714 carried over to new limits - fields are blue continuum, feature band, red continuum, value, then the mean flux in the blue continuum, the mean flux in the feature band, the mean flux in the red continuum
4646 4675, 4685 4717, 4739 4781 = 3.01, 5.2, 4.41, 4.41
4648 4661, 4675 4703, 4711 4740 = 9.06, 4.88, 3.42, 5.26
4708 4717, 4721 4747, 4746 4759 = 5.21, 6.18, 4.83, 5.94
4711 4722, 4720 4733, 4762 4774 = 2.89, 5.88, 3.98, 2.38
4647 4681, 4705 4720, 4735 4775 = -4.24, 4.93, 6.13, 4.64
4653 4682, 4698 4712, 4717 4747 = 2.32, 4.93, 4.14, 4.98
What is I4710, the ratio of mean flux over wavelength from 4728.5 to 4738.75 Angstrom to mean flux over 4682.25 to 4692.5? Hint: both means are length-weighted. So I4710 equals 1.42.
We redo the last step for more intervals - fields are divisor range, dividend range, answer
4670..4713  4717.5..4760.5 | 1.23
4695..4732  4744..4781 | 1.02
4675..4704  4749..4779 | 1.24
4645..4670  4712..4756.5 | 1.07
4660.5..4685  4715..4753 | 1.10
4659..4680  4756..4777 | 0.75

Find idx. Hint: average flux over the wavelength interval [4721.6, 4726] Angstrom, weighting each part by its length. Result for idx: 2.24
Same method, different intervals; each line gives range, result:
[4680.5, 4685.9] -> 3.23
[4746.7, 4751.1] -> 5.48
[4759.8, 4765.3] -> 3.79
